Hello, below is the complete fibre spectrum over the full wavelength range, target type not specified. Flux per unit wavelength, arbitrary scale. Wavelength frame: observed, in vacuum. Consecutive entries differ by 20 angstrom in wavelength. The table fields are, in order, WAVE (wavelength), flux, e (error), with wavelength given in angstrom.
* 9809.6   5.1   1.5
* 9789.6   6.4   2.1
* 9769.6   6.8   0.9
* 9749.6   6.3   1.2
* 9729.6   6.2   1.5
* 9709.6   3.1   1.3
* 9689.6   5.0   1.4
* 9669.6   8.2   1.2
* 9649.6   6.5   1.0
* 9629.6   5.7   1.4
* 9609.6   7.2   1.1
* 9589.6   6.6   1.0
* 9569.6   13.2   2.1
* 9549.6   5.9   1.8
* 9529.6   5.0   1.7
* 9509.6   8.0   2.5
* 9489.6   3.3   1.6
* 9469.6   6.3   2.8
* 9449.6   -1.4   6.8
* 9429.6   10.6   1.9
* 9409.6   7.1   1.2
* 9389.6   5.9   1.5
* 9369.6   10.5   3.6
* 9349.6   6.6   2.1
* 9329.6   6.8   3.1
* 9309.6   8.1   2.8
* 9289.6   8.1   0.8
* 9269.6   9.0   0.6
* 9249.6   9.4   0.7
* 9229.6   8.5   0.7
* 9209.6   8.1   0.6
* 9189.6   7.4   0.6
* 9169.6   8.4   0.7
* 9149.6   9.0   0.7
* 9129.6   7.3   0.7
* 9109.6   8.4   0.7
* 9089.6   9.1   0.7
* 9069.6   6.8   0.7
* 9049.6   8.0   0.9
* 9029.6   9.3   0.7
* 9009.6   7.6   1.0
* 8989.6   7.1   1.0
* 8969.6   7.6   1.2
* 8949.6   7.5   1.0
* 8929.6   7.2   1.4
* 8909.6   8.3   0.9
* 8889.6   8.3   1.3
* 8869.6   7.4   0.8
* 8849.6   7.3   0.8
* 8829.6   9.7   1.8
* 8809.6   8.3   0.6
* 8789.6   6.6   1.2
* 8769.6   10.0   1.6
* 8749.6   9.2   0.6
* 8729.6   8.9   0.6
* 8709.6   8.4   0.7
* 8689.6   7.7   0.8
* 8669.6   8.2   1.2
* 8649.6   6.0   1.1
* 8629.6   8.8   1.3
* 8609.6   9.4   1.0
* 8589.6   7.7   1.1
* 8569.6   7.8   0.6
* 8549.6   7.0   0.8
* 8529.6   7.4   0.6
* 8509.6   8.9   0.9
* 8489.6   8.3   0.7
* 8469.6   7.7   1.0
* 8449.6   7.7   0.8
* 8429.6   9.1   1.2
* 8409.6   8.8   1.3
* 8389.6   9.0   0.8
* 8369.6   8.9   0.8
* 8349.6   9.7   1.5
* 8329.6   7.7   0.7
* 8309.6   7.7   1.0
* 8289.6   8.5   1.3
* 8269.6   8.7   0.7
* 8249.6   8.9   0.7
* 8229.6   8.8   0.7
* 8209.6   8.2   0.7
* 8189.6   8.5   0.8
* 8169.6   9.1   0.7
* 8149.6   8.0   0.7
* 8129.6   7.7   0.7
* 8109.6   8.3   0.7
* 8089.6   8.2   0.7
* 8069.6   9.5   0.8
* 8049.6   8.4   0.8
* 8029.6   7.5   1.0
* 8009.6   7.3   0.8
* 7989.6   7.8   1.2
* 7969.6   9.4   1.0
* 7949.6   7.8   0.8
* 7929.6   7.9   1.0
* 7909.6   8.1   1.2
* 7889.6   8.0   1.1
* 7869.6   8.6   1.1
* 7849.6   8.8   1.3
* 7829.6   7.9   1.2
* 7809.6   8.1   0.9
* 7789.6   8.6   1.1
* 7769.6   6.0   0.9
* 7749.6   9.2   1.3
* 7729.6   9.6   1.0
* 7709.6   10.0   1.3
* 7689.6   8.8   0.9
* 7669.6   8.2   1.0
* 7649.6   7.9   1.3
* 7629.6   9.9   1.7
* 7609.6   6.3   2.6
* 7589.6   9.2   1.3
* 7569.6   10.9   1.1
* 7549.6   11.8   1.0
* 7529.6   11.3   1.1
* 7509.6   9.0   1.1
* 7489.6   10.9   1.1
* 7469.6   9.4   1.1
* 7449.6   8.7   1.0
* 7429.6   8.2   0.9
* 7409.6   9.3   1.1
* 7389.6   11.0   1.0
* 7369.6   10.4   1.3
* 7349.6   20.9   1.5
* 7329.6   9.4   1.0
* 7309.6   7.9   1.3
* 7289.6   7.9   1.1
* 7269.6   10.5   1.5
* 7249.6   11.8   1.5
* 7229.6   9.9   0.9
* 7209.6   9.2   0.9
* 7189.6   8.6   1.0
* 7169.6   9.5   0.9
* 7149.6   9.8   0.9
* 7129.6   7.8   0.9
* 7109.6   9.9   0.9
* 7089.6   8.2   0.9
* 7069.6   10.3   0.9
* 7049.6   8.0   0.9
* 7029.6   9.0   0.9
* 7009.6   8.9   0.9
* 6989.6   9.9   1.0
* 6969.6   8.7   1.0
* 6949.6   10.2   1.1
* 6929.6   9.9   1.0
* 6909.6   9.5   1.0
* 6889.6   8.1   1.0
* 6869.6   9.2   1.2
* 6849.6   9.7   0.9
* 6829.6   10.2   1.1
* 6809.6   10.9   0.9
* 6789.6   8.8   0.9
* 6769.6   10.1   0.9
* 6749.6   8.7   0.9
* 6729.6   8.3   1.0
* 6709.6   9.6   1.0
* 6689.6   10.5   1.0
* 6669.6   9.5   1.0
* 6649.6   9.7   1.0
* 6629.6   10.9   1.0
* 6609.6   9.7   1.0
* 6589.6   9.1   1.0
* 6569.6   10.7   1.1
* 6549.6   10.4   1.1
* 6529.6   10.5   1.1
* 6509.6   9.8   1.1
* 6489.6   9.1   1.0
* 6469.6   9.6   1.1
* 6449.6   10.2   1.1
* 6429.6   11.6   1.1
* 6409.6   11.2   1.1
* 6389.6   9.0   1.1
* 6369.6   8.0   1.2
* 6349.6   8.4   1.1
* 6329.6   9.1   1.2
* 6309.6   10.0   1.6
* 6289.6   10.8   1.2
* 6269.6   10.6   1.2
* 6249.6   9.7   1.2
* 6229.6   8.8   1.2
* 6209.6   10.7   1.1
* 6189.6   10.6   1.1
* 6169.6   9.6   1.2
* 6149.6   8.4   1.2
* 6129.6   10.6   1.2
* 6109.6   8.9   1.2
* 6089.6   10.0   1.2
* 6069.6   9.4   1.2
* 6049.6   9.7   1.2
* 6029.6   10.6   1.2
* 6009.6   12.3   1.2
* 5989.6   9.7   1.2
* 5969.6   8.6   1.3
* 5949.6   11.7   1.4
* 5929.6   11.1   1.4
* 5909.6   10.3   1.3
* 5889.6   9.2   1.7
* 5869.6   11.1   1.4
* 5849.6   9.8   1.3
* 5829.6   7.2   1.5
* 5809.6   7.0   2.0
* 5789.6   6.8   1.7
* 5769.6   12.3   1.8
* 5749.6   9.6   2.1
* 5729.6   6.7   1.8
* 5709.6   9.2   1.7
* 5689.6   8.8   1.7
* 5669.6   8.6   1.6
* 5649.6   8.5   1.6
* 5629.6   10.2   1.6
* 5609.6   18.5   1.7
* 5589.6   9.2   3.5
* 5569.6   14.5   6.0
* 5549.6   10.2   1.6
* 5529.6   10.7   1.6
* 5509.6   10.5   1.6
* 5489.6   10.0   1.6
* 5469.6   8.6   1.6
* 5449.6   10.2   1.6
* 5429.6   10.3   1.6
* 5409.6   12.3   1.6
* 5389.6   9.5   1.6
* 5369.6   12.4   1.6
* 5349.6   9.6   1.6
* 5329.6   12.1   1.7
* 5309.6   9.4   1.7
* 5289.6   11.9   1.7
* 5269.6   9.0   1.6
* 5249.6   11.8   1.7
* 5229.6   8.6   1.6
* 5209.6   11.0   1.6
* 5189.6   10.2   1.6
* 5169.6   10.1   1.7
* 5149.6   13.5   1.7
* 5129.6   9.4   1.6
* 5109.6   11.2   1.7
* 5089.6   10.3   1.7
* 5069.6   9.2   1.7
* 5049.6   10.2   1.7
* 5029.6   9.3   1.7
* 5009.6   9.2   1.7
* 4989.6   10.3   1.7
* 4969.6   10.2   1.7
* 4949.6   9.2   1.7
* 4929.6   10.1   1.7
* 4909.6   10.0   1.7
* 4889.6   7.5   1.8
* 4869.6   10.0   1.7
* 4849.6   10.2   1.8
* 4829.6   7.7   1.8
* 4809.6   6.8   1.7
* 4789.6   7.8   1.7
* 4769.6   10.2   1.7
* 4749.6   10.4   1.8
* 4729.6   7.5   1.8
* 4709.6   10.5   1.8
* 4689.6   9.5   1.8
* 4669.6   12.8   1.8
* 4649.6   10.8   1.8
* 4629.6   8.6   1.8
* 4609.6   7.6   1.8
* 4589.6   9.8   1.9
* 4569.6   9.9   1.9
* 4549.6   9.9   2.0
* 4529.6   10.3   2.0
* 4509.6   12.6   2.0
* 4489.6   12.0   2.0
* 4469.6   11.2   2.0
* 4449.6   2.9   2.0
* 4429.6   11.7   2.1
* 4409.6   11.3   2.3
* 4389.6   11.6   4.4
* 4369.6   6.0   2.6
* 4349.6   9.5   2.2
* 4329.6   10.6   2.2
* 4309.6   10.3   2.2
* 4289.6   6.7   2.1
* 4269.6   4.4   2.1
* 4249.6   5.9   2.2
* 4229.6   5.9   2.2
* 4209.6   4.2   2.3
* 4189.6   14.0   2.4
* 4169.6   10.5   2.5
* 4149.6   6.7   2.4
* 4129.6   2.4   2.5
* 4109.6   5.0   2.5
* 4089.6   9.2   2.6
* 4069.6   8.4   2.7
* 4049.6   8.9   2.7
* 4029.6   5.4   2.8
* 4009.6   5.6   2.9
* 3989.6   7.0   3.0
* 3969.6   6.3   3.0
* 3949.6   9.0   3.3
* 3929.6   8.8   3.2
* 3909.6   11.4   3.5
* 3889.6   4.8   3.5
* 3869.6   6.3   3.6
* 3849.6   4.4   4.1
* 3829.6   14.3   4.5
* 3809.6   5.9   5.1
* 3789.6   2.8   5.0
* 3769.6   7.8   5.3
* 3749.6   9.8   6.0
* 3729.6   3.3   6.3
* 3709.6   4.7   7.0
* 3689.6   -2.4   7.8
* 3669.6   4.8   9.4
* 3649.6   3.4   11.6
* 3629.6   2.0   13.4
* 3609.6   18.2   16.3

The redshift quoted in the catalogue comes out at 0.121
